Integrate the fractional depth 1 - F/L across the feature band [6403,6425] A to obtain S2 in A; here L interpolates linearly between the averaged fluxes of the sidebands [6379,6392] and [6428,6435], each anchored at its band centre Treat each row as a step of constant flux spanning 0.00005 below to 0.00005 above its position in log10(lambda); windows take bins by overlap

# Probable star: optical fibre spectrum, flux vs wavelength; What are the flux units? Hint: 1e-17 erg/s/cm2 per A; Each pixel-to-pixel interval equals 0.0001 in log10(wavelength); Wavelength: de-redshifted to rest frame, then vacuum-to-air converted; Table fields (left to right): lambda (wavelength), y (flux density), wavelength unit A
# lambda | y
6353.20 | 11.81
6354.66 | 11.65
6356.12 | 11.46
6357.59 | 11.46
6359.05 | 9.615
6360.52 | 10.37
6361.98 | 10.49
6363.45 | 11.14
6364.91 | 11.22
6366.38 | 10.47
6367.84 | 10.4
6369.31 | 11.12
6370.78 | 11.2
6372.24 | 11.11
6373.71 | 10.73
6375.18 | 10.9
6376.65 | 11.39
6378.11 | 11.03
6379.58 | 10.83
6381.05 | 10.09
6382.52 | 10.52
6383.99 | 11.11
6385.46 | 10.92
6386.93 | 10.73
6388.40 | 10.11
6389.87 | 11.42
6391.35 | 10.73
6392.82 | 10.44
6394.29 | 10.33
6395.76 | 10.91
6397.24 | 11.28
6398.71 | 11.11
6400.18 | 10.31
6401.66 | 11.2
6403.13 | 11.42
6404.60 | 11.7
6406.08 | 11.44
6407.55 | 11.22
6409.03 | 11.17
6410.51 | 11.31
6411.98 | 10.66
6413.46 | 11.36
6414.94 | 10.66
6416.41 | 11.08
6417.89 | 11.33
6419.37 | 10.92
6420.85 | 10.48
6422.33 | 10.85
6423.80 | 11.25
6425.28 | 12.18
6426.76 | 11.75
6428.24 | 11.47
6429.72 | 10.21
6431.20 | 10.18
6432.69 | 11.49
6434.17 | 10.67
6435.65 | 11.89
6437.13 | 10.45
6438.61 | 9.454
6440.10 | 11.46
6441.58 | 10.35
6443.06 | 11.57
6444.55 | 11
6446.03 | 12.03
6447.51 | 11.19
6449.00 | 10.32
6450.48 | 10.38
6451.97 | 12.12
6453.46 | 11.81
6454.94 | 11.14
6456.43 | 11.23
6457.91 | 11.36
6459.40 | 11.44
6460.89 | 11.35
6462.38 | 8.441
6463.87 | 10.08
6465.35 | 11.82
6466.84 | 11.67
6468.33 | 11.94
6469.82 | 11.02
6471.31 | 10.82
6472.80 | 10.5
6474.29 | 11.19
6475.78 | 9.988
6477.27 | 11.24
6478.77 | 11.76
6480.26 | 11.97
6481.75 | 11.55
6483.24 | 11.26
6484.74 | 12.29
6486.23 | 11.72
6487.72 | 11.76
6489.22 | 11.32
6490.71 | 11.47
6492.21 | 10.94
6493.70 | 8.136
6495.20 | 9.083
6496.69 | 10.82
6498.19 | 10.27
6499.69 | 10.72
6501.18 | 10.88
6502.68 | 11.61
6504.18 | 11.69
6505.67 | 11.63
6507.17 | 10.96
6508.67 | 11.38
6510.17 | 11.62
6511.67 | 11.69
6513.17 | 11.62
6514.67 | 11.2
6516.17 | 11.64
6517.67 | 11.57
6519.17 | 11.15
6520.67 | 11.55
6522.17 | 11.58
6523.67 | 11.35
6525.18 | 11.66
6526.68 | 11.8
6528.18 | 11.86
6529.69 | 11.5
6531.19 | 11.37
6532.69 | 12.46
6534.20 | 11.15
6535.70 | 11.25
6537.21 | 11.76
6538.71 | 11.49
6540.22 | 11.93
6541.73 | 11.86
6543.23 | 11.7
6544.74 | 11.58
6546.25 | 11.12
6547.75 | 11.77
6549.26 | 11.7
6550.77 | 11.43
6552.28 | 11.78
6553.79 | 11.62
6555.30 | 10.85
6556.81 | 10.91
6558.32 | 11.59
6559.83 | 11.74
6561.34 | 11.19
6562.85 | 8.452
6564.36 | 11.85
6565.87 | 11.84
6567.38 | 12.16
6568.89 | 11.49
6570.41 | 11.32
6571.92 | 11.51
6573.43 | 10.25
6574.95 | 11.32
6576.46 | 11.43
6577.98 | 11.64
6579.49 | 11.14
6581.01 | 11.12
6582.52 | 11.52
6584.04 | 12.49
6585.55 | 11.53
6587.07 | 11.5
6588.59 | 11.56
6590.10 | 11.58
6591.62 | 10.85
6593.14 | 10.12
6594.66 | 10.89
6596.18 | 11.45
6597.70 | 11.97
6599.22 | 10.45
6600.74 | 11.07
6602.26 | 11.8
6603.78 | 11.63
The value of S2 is -0.8 A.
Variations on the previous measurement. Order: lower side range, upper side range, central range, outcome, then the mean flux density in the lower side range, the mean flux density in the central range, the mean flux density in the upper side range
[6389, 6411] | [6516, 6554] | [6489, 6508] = 1.2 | 11.1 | 10.7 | 11.6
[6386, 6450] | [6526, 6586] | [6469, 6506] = 0.7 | 11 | 11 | 11.5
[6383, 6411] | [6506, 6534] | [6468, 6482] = 0.2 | 11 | 11.2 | 11.5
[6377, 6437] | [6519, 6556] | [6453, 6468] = 0.3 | 11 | 11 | 11.6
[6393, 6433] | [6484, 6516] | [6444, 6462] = -0.2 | 11.1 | 11.2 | 11.1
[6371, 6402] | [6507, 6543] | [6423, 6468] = 0.3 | 10.8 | 11.1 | 11.6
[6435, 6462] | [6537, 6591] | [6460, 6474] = 0.4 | 11.1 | 10.9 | 11.4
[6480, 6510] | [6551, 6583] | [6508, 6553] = -1.7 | 11.1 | 11.6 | 11.3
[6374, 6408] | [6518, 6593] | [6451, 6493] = -0.3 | 10.9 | 11.2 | 11.4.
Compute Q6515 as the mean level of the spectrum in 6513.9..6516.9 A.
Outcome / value 11.4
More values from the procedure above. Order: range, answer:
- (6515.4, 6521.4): 11.5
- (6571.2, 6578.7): 11.2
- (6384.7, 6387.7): 10.8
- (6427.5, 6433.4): 10.8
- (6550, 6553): 11.6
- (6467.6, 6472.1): 11.2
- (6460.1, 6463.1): 9.91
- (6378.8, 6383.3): 10.5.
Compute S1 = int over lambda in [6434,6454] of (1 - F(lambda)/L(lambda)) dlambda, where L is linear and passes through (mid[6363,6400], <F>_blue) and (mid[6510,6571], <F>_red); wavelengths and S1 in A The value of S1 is 0.1 A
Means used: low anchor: 10.8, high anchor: 11.5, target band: 11.1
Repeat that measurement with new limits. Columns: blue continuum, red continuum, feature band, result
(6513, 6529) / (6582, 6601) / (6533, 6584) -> 0.1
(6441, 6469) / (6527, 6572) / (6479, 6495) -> 0.1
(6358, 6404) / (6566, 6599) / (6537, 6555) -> -0.6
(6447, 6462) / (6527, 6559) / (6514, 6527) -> 0.0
